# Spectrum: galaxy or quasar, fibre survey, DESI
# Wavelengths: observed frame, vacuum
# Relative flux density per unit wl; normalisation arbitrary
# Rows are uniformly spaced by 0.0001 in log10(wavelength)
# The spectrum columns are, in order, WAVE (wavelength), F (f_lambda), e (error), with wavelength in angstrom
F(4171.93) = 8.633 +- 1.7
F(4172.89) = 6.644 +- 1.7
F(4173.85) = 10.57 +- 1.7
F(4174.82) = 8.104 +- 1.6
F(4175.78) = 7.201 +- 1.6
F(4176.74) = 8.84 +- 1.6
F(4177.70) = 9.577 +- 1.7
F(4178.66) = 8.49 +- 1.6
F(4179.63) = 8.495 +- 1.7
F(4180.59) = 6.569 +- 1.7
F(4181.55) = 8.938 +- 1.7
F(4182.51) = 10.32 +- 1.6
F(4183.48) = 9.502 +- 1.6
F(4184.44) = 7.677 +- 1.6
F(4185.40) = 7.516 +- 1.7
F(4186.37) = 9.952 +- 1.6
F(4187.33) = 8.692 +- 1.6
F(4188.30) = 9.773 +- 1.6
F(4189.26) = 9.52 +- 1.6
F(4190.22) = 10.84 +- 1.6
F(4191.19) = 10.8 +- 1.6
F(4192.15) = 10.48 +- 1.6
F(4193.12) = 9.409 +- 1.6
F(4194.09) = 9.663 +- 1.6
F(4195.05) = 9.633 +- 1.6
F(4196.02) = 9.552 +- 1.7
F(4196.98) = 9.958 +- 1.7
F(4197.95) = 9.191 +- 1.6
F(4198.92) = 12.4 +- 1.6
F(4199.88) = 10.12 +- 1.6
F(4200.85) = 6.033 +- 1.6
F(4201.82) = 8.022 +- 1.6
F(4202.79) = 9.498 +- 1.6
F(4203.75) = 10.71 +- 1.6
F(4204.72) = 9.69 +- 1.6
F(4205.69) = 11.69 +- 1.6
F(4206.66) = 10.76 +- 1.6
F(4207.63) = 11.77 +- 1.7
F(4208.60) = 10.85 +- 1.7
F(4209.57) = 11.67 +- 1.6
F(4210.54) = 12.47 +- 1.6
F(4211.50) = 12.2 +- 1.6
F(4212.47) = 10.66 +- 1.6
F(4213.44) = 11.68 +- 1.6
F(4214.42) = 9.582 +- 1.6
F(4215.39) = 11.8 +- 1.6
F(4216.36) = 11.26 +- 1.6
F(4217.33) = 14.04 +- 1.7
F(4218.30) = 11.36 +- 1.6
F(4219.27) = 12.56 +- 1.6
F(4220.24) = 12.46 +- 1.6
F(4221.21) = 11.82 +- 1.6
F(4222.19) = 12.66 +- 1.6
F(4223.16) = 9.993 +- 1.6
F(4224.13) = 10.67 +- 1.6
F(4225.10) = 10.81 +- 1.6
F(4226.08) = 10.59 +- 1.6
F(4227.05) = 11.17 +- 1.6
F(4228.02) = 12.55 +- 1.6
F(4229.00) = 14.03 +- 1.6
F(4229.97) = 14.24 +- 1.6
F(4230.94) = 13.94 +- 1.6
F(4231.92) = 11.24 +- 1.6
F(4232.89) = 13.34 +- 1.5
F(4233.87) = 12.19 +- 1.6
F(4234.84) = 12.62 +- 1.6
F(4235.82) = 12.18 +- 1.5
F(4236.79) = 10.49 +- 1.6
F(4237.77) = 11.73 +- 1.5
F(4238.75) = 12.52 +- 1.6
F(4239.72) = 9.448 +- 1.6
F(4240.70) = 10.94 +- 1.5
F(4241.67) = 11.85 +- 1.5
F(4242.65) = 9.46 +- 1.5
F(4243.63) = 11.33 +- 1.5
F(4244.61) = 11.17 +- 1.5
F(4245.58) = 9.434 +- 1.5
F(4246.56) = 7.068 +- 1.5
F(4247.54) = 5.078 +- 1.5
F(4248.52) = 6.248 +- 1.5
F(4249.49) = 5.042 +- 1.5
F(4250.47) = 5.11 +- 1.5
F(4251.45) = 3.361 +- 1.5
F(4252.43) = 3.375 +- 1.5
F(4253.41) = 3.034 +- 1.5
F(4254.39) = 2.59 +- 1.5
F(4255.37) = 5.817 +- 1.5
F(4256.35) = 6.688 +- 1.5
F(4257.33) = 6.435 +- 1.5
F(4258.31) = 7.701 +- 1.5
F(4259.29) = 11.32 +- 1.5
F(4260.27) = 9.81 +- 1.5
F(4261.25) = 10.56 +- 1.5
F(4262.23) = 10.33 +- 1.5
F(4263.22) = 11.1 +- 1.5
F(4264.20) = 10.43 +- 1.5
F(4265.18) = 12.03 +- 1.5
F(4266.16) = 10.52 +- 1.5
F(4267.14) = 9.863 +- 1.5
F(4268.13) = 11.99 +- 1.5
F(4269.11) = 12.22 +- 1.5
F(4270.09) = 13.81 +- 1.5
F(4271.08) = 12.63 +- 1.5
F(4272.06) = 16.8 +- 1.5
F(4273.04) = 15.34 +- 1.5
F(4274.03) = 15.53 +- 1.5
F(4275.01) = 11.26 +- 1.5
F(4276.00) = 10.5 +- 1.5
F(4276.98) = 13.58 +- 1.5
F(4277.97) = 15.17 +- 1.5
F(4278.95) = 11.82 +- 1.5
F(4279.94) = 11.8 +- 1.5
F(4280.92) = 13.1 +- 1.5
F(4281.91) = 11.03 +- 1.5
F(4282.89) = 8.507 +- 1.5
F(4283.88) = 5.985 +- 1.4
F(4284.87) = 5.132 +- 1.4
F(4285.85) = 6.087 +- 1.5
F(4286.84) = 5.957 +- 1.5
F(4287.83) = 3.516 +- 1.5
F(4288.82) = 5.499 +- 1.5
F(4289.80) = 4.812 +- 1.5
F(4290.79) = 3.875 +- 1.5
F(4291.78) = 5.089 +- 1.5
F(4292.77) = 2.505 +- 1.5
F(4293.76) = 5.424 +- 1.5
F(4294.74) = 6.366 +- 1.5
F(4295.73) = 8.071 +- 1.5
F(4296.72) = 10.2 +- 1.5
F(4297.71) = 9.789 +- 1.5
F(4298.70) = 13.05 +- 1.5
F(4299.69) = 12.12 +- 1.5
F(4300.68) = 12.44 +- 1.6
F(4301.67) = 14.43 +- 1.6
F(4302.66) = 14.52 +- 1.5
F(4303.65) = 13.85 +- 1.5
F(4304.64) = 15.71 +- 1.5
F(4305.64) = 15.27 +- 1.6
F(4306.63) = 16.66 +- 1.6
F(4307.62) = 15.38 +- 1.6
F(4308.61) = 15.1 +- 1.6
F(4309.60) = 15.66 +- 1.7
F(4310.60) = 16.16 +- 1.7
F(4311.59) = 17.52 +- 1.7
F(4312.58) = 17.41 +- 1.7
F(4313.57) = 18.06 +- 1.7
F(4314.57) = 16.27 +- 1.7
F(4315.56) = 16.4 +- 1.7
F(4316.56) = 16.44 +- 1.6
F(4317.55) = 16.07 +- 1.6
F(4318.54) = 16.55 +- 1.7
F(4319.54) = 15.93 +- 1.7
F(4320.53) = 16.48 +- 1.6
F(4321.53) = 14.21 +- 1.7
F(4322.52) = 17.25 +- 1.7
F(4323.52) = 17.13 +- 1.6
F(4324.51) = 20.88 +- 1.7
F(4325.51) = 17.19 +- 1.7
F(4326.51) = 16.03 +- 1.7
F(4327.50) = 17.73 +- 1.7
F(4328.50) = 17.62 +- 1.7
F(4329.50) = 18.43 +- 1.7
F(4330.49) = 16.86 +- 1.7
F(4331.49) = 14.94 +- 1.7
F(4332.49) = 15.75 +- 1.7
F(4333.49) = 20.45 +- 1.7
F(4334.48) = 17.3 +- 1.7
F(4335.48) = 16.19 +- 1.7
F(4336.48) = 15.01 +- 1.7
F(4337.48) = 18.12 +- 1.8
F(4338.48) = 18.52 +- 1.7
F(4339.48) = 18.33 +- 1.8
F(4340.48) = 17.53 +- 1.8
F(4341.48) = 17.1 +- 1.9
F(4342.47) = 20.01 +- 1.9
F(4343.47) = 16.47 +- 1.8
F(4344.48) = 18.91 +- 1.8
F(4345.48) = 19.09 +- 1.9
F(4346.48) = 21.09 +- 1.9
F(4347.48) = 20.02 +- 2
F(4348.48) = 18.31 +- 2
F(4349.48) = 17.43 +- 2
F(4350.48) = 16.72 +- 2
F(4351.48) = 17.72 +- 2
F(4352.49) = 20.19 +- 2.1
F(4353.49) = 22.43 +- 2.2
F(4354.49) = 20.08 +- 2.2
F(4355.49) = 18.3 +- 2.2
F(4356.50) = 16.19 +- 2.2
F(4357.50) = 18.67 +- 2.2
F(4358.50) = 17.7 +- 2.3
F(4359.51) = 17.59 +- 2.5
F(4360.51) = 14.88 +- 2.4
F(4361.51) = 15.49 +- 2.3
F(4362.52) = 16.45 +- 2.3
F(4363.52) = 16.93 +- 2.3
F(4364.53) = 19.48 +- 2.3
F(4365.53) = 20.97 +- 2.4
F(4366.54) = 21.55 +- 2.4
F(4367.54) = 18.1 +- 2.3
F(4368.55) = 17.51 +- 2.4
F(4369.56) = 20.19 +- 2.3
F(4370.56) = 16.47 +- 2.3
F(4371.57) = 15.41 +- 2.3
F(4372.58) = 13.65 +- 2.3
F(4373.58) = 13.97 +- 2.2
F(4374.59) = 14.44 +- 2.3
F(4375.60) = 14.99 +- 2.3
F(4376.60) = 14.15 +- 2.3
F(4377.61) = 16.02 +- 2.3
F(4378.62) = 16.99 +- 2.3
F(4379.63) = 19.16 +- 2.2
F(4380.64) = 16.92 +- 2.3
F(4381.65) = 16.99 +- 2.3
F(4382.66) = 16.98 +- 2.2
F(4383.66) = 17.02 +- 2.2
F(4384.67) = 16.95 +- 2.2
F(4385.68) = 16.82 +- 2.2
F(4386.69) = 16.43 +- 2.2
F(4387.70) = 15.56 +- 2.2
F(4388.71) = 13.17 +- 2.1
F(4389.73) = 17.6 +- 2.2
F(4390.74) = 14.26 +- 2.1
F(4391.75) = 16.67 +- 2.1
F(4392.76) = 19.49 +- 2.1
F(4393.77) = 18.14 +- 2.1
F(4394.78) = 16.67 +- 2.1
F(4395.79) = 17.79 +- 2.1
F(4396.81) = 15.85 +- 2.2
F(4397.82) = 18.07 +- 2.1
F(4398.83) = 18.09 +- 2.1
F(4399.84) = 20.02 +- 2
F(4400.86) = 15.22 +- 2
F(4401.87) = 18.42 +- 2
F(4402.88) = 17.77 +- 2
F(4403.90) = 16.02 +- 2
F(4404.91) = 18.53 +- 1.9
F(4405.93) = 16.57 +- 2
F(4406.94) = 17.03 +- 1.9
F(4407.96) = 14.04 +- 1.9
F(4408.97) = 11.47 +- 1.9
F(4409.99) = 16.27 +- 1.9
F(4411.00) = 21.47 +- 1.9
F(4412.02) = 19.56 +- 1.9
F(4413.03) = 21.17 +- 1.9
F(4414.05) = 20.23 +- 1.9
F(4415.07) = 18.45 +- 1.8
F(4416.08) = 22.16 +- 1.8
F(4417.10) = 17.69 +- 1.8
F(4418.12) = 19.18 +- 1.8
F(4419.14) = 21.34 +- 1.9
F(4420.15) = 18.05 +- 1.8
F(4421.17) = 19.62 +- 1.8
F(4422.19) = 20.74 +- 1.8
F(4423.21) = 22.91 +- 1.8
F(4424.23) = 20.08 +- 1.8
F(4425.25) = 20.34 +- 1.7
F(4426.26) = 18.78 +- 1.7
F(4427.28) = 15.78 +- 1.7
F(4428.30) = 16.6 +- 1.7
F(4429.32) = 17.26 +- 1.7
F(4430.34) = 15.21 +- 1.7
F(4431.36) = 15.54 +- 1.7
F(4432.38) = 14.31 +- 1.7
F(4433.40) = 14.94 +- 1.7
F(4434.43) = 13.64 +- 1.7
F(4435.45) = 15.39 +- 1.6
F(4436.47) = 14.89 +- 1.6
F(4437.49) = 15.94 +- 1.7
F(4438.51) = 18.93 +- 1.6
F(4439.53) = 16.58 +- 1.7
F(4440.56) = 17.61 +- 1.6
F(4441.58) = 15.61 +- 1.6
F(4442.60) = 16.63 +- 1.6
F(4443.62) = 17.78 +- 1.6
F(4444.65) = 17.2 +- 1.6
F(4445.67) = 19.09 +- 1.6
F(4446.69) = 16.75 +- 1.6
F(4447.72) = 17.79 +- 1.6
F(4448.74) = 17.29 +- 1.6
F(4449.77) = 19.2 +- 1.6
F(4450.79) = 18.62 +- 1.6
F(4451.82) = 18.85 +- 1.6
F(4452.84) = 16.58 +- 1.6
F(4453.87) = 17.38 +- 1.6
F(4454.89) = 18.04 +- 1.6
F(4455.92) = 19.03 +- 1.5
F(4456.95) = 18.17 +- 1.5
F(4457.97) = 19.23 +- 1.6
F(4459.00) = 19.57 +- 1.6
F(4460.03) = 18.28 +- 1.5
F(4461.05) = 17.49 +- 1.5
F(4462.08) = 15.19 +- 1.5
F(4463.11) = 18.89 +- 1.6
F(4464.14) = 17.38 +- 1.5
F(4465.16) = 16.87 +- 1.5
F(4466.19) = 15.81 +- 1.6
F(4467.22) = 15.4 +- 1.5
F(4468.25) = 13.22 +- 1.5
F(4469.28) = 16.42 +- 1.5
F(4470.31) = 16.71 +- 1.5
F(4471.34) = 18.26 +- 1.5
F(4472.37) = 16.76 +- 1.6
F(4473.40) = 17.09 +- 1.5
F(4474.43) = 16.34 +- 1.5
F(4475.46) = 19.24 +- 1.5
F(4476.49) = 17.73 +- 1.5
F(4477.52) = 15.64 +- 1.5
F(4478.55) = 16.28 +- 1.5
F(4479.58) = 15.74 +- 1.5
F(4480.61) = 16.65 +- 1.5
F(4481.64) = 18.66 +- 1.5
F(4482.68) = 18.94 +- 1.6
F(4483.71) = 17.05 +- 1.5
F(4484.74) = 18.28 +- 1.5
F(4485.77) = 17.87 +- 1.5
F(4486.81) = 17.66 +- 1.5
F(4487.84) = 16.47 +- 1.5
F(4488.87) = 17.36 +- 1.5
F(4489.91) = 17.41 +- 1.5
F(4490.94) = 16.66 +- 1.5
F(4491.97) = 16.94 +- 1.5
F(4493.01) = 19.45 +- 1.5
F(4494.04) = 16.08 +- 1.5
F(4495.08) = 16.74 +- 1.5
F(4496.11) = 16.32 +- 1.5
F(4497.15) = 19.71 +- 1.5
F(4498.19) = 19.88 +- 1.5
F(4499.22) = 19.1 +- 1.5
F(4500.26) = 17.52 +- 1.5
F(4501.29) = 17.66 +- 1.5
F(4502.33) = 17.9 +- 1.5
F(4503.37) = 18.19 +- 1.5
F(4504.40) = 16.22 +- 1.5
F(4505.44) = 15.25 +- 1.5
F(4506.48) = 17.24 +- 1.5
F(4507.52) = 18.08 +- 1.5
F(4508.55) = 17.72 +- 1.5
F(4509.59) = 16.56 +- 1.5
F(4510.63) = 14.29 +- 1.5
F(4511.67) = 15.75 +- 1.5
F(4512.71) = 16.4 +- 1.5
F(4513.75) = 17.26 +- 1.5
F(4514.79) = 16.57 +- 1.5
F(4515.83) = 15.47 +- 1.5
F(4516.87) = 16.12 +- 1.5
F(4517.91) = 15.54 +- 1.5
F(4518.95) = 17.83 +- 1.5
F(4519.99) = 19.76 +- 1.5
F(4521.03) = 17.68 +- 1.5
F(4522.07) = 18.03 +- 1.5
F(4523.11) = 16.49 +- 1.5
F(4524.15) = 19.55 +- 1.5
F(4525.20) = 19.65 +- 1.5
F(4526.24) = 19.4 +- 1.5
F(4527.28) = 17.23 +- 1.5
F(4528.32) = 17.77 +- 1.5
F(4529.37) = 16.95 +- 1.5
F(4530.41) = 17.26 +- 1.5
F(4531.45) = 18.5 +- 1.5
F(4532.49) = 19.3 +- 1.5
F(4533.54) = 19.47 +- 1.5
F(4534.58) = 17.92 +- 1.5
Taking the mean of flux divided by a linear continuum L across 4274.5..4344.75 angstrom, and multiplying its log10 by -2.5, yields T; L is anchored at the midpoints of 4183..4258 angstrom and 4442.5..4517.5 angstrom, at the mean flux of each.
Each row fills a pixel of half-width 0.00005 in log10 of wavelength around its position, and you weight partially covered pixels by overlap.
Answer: -0.09 mag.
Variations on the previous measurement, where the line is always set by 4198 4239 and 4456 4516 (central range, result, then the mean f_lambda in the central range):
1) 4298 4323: -0.156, 15.5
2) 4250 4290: 0.321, 9.36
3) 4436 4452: -0.070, 17.4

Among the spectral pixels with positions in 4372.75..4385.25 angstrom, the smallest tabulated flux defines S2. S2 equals 13.97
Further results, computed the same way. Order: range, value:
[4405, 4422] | 11.47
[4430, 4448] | 13.64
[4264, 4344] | 2.505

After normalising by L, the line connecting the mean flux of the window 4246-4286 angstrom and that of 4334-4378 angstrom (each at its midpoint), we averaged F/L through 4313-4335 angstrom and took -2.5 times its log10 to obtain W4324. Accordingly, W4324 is -0.16 mag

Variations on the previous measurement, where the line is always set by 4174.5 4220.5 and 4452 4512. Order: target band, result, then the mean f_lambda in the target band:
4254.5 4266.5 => 0.26 mag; 9.17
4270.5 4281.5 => -0.12 mag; 13.4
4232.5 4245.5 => -0.03 mag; 11.4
